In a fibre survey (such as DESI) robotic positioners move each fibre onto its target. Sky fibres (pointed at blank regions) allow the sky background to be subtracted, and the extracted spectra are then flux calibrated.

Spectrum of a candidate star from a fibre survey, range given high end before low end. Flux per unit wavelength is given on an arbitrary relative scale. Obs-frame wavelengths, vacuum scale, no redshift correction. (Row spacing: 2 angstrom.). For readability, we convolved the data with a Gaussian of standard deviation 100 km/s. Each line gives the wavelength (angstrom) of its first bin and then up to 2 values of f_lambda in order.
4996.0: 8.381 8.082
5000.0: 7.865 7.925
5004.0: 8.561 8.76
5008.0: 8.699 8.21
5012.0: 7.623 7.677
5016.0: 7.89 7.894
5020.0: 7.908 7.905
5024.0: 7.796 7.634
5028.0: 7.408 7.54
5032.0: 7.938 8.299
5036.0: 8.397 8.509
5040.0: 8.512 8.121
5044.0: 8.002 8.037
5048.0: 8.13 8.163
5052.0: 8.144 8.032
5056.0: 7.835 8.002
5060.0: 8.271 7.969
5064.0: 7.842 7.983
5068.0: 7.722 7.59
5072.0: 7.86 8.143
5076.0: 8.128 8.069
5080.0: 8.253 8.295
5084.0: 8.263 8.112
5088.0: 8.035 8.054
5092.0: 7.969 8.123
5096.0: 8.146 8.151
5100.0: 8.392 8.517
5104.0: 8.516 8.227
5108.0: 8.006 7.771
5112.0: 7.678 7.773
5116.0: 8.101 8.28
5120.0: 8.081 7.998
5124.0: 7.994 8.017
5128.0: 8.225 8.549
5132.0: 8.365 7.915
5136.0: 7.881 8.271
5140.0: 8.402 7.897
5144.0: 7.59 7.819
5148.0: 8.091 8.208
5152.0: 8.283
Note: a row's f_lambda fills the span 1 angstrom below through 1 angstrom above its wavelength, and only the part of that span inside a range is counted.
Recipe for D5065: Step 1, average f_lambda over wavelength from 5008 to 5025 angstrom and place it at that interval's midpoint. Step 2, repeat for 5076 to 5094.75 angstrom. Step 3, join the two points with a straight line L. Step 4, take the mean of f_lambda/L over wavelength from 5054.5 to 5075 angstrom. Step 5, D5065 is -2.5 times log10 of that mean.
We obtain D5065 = 0.019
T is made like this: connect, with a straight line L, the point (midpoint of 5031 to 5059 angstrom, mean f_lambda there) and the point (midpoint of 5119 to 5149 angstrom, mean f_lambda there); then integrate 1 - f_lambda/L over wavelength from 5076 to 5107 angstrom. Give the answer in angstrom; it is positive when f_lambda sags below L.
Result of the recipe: -0.4 angstrom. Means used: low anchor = 8.15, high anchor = 8.07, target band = 8.21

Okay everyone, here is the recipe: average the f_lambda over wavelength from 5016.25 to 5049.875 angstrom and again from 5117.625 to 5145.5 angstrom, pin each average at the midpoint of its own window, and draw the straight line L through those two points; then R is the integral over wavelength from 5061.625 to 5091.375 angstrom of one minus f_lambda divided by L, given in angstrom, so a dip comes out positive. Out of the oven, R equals 0.1 angstrom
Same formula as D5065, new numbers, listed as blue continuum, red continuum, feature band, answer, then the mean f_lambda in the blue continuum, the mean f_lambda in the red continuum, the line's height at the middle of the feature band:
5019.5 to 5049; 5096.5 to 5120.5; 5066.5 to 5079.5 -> 0.019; 8.01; 8.13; 8.07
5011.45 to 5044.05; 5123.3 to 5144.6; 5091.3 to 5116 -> -0.006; 7.95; 8.11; 8.06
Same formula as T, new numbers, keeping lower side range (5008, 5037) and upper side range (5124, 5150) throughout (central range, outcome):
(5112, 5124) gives 0.1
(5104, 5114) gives 0.1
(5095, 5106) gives -0.4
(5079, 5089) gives -0.2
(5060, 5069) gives 0.0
